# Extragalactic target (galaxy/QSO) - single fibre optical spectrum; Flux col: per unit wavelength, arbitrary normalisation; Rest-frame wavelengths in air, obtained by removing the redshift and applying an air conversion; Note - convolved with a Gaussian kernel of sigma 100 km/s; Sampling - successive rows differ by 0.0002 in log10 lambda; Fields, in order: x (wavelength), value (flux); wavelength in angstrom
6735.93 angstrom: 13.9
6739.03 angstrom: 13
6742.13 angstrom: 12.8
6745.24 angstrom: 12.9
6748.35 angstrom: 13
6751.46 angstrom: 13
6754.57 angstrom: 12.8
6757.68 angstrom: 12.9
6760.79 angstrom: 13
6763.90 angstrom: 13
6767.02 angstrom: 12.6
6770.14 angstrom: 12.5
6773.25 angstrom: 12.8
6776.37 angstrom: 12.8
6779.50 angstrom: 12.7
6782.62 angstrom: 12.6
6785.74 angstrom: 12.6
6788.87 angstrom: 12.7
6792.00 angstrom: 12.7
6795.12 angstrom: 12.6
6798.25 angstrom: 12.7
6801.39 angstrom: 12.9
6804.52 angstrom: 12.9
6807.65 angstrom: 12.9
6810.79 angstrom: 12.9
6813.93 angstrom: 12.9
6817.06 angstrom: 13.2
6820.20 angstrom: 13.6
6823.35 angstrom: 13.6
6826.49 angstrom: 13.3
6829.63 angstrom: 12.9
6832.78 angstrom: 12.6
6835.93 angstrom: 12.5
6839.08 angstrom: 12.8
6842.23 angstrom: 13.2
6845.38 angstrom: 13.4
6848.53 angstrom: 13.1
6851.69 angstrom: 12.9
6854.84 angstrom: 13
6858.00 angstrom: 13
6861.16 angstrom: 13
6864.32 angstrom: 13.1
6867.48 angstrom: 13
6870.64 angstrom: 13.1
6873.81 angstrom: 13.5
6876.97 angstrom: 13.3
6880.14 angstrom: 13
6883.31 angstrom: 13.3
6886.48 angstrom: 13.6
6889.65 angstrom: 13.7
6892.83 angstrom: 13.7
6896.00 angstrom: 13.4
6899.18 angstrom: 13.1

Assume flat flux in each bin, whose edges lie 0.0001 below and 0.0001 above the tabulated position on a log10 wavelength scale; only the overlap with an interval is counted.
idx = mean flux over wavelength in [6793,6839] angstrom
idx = 13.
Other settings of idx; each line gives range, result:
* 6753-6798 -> 12.7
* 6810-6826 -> 13.3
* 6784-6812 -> 12.8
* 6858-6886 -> 13.2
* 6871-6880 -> 13.3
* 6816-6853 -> 13.1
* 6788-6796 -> 12.7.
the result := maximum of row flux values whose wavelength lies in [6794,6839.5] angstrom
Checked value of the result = 13.6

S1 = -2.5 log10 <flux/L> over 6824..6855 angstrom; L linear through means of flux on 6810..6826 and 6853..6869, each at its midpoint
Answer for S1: 0.01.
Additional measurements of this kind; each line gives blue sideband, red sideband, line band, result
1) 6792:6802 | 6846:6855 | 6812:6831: -0.03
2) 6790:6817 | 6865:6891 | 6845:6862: 0.01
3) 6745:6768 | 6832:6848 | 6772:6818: 0.01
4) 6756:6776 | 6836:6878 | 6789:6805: 0.01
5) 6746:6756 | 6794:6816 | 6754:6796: 0.01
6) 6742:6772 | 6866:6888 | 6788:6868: 0.01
